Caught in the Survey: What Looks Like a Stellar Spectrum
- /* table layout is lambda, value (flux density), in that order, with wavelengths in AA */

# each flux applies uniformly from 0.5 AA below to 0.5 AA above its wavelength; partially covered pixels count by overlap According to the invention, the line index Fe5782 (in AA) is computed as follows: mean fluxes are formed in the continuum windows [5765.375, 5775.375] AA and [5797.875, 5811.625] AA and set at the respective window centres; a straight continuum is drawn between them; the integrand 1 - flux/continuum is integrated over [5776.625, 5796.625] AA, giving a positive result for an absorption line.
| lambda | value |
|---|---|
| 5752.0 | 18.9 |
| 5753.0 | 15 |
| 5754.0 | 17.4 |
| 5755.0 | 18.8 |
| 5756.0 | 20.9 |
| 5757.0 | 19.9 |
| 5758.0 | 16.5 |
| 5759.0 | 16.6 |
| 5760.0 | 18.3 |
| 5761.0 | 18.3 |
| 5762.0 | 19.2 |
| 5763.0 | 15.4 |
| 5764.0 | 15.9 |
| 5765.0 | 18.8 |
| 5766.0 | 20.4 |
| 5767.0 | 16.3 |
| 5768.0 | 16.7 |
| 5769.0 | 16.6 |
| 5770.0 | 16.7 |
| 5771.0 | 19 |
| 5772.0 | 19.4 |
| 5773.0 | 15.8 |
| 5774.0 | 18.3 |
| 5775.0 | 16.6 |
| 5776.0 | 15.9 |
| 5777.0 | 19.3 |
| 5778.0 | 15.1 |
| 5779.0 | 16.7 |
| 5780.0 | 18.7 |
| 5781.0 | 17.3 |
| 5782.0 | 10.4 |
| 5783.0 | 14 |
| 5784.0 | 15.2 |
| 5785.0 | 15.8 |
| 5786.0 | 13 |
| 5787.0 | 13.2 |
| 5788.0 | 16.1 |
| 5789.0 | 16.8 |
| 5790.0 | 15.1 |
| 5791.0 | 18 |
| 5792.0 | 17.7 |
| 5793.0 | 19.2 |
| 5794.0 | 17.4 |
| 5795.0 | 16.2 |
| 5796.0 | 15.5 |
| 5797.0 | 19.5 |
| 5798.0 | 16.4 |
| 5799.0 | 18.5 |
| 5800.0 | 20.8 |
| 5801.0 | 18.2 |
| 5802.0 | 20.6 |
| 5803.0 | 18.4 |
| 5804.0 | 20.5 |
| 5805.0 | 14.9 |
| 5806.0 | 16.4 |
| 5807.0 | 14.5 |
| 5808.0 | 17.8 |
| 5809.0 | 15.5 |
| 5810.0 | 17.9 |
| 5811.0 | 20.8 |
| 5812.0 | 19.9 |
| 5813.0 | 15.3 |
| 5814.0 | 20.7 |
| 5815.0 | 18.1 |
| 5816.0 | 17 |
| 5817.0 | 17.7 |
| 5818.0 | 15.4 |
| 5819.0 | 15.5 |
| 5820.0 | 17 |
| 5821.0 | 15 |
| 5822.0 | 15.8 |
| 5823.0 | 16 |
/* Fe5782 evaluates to 2.0 AA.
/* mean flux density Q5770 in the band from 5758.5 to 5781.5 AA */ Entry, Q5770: 17.4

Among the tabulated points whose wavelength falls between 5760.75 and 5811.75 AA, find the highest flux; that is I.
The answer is 20.8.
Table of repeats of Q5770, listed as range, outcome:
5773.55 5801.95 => 16.7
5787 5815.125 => 17.7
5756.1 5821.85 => 17.1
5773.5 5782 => 16.8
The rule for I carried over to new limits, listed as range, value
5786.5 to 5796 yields 19.2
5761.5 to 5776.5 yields 20.4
